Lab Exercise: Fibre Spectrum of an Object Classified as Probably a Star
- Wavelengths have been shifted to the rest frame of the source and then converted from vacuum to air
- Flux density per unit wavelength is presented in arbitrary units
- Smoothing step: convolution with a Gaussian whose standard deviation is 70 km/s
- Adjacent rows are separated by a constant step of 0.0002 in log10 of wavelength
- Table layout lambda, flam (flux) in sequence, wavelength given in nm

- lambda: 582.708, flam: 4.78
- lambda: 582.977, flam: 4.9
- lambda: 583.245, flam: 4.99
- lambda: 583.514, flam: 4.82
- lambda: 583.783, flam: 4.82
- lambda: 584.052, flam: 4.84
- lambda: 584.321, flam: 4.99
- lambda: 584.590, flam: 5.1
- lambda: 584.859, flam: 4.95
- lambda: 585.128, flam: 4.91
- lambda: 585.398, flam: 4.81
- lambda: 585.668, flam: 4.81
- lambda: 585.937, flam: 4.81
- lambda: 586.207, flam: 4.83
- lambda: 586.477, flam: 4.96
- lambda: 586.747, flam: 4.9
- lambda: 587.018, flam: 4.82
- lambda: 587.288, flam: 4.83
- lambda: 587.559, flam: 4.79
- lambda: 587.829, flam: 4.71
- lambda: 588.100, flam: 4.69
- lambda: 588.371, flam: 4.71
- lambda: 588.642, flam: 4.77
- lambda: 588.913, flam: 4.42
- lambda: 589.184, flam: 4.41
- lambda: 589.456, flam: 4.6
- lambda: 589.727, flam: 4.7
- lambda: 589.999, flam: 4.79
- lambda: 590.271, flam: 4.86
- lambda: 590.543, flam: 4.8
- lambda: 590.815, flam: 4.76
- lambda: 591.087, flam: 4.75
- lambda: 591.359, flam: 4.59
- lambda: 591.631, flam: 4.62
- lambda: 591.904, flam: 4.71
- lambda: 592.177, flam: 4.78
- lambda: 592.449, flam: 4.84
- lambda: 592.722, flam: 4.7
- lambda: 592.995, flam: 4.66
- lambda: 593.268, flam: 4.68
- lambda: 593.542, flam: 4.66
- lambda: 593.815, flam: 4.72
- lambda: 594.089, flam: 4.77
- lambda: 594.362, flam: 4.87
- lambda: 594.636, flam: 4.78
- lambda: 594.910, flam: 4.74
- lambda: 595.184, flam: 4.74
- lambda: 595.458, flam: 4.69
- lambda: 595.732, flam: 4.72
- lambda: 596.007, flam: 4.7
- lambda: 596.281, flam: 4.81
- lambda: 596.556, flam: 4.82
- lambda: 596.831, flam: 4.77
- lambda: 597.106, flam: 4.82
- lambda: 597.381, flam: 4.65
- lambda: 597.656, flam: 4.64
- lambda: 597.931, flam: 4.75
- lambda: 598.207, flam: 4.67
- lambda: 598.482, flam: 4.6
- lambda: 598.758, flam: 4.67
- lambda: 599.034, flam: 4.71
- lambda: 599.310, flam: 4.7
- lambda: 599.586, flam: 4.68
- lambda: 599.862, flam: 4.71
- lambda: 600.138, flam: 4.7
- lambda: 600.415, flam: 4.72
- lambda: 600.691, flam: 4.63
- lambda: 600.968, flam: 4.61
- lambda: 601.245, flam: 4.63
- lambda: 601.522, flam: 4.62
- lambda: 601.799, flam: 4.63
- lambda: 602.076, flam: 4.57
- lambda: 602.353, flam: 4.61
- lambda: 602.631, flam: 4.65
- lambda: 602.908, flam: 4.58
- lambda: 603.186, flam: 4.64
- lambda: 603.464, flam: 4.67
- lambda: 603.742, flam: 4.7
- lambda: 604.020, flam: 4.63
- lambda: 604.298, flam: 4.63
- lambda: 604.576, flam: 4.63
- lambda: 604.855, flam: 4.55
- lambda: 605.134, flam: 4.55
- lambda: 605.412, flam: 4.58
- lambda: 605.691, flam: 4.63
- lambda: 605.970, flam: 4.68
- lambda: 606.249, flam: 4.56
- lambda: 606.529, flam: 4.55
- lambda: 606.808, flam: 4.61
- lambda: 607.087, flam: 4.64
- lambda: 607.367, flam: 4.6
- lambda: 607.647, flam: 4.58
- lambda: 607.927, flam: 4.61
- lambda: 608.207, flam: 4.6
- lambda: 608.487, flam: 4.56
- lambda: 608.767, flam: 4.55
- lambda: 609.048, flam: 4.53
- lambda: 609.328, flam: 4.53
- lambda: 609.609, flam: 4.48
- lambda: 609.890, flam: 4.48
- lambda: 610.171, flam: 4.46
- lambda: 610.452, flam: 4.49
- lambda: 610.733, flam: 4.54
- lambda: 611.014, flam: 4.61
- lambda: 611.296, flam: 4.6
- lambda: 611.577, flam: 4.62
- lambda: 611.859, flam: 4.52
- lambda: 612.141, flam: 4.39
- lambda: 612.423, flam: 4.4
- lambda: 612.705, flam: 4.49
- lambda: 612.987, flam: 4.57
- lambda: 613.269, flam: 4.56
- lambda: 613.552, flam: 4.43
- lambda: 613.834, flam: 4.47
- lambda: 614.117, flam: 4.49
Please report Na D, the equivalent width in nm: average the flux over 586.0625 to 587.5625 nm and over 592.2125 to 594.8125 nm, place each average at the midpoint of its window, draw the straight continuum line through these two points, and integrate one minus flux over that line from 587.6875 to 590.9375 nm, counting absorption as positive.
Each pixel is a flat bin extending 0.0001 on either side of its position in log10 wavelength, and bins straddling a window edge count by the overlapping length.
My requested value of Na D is 0.09 nm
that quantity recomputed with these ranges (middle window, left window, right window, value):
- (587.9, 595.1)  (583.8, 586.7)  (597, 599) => 0.13 nm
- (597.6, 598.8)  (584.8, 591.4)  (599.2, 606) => 0.00 nm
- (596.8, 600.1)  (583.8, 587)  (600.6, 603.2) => -0.02 nm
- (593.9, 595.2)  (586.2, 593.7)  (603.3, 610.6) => -0.03 nm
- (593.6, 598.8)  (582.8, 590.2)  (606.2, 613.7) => -0.04 nm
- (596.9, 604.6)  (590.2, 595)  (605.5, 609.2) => -0.01 nm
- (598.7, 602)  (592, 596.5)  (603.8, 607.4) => 0.00 nm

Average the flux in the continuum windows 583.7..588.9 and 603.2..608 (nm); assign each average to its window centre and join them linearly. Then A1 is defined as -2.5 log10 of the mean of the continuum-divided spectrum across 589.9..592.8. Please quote 0.01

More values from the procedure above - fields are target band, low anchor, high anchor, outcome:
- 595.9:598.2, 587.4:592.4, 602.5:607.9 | -0.02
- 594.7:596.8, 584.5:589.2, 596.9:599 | -0.01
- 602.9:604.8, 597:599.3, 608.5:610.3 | -0.01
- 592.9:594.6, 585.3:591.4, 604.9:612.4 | -0.01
